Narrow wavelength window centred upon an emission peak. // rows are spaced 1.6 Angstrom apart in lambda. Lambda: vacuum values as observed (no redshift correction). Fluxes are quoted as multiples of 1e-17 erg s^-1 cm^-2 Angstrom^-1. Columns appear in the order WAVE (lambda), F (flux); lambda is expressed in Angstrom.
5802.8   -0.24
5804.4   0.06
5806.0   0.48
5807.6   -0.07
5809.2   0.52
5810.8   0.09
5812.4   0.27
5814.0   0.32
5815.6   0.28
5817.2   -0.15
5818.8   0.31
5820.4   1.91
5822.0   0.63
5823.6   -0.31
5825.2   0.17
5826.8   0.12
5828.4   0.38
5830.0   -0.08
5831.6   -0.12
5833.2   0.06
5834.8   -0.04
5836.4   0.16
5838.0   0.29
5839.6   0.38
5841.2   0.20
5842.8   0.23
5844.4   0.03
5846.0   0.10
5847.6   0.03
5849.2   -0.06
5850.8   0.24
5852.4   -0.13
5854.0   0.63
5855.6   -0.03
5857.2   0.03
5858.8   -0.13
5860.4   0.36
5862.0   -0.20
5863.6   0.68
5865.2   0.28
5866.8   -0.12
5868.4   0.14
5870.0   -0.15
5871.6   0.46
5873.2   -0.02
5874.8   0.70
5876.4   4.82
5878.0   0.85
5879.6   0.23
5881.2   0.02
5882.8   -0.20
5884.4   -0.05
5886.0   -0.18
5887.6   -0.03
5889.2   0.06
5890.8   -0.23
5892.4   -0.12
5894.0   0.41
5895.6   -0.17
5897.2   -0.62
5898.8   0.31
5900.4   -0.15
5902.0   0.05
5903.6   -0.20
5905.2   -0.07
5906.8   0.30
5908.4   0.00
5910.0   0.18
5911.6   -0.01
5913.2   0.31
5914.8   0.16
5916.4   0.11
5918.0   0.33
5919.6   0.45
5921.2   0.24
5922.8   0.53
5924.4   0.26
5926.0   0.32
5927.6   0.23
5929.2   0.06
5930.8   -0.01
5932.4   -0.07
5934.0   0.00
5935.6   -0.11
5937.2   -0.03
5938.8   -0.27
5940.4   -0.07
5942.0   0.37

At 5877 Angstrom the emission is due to [O III]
